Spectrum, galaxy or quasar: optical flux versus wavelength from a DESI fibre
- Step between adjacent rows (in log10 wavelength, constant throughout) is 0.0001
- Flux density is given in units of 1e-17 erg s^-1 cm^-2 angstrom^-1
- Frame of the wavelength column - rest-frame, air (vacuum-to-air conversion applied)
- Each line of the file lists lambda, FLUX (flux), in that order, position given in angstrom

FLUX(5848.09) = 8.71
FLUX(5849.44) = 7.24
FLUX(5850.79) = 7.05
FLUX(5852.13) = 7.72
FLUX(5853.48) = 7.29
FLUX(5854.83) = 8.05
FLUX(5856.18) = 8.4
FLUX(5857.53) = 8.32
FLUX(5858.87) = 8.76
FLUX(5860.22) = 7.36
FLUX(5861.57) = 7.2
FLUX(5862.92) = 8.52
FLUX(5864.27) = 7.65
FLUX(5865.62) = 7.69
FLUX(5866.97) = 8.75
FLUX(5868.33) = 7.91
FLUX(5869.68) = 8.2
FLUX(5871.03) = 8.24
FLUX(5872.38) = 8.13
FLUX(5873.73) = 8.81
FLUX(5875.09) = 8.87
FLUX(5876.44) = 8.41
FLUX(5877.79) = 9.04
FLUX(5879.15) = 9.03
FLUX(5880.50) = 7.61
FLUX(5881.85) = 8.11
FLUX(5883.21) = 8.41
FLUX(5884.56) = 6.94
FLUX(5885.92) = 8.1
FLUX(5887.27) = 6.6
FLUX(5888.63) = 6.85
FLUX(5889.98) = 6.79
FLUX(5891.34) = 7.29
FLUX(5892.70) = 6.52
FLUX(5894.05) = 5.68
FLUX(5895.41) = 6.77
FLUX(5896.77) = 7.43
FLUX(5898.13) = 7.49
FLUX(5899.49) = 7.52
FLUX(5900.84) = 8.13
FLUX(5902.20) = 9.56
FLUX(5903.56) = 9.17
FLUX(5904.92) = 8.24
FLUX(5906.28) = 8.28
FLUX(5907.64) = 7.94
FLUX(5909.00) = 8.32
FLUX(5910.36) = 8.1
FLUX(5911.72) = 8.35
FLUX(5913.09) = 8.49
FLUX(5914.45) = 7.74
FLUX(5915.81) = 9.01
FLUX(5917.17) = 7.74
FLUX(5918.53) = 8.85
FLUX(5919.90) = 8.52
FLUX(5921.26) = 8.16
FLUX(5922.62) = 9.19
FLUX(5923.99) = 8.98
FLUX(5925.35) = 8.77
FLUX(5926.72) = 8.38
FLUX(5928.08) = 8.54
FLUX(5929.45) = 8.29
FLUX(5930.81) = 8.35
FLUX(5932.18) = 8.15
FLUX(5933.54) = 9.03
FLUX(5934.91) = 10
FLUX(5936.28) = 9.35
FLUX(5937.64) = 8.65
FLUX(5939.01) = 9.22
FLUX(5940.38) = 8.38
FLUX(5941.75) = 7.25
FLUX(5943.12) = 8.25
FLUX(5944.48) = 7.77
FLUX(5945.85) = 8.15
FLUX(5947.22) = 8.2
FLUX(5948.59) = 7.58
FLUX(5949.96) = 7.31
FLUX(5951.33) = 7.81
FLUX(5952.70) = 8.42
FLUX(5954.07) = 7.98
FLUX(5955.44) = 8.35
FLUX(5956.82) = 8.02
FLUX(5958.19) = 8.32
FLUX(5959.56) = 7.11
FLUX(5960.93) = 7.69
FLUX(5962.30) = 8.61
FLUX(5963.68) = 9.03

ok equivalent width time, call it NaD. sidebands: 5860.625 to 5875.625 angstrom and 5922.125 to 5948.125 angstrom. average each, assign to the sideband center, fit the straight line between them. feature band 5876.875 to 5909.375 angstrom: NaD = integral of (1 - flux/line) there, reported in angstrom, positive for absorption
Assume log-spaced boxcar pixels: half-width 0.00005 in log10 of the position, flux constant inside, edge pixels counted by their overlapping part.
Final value 2.2 angstrom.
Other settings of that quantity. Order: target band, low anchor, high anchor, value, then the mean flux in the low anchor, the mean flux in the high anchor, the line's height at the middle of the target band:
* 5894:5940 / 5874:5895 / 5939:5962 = -3.57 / 7.63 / 7.96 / 7.79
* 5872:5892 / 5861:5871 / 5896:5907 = 0.42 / 8.01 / 8.21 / 8.1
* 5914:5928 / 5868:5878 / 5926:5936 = 0.18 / 8.45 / 8.7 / 8.66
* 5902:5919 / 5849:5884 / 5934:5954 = -0.39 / 8.11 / 8.31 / 8.22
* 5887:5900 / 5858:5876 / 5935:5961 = 2.02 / 8.17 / 8.15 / 8.16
